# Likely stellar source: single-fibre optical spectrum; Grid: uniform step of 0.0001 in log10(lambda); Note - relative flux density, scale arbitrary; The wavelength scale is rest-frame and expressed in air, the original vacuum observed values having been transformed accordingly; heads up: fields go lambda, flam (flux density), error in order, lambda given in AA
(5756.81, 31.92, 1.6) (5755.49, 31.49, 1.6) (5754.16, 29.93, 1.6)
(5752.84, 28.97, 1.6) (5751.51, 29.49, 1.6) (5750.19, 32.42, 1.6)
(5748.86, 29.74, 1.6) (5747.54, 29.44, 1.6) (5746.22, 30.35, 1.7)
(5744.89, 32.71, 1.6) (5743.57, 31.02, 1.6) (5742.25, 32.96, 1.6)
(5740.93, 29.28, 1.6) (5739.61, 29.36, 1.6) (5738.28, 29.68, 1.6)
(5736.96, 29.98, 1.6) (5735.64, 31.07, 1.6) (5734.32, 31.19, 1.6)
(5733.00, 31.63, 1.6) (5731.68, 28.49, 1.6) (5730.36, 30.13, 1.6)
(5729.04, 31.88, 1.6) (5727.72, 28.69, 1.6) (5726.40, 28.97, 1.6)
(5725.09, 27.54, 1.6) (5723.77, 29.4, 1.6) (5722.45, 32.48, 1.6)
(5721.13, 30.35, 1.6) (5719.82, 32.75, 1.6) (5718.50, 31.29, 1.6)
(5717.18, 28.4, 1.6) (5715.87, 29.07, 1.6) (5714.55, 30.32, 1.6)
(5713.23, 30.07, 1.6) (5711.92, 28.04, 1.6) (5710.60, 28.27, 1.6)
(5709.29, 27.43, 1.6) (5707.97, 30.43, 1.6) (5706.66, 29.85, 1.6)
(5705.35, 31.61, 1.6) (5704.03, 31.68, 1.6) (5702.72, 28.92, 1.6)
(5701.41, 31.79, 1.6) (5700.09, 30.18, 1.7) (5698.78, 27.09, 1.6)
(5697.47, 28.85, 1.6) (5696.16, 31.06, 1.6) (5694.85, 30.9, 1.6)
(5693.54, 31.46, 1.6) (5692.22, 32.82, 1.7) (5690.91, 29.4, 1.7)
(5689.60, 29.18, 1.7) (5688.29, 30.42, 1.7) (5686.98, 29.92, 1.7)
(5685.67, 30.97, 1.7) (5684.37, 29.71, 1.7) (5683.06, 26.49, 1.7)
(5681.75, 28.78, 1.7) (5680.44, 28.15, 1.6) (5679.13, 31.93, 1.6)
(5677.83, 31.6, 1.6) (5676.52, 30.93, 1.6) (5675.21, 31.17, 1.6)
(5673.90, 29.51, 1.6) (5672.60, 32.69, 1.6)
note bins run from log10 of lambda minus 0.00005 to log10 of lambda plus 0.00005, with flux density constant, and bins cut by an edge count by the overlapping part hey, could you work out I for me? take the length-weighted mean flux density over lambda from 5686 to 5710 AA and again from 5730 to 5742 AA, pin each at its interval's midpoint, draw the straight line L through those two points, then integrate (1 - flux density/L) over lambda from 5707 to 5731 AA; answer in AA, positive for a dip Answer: 0.3 AA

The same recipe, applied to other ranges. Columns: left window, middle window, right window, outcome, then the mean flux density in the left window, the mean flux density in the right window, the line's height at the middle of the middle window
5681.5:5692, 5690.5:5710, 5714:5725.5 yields -0.3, 29.5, 30.2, 29.8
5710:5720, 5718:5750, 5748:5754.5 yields -0.6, 29.6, 30.1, 29.9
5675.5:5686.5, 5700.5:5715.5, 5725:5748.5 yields 0.1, 29.9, 30.3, 30.1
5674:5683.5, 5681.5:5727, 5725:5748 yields 0.3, 29.9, 30.3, 30.1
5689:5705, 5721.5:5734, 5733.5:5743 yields 0.2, 30.3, 30.5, 30.5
